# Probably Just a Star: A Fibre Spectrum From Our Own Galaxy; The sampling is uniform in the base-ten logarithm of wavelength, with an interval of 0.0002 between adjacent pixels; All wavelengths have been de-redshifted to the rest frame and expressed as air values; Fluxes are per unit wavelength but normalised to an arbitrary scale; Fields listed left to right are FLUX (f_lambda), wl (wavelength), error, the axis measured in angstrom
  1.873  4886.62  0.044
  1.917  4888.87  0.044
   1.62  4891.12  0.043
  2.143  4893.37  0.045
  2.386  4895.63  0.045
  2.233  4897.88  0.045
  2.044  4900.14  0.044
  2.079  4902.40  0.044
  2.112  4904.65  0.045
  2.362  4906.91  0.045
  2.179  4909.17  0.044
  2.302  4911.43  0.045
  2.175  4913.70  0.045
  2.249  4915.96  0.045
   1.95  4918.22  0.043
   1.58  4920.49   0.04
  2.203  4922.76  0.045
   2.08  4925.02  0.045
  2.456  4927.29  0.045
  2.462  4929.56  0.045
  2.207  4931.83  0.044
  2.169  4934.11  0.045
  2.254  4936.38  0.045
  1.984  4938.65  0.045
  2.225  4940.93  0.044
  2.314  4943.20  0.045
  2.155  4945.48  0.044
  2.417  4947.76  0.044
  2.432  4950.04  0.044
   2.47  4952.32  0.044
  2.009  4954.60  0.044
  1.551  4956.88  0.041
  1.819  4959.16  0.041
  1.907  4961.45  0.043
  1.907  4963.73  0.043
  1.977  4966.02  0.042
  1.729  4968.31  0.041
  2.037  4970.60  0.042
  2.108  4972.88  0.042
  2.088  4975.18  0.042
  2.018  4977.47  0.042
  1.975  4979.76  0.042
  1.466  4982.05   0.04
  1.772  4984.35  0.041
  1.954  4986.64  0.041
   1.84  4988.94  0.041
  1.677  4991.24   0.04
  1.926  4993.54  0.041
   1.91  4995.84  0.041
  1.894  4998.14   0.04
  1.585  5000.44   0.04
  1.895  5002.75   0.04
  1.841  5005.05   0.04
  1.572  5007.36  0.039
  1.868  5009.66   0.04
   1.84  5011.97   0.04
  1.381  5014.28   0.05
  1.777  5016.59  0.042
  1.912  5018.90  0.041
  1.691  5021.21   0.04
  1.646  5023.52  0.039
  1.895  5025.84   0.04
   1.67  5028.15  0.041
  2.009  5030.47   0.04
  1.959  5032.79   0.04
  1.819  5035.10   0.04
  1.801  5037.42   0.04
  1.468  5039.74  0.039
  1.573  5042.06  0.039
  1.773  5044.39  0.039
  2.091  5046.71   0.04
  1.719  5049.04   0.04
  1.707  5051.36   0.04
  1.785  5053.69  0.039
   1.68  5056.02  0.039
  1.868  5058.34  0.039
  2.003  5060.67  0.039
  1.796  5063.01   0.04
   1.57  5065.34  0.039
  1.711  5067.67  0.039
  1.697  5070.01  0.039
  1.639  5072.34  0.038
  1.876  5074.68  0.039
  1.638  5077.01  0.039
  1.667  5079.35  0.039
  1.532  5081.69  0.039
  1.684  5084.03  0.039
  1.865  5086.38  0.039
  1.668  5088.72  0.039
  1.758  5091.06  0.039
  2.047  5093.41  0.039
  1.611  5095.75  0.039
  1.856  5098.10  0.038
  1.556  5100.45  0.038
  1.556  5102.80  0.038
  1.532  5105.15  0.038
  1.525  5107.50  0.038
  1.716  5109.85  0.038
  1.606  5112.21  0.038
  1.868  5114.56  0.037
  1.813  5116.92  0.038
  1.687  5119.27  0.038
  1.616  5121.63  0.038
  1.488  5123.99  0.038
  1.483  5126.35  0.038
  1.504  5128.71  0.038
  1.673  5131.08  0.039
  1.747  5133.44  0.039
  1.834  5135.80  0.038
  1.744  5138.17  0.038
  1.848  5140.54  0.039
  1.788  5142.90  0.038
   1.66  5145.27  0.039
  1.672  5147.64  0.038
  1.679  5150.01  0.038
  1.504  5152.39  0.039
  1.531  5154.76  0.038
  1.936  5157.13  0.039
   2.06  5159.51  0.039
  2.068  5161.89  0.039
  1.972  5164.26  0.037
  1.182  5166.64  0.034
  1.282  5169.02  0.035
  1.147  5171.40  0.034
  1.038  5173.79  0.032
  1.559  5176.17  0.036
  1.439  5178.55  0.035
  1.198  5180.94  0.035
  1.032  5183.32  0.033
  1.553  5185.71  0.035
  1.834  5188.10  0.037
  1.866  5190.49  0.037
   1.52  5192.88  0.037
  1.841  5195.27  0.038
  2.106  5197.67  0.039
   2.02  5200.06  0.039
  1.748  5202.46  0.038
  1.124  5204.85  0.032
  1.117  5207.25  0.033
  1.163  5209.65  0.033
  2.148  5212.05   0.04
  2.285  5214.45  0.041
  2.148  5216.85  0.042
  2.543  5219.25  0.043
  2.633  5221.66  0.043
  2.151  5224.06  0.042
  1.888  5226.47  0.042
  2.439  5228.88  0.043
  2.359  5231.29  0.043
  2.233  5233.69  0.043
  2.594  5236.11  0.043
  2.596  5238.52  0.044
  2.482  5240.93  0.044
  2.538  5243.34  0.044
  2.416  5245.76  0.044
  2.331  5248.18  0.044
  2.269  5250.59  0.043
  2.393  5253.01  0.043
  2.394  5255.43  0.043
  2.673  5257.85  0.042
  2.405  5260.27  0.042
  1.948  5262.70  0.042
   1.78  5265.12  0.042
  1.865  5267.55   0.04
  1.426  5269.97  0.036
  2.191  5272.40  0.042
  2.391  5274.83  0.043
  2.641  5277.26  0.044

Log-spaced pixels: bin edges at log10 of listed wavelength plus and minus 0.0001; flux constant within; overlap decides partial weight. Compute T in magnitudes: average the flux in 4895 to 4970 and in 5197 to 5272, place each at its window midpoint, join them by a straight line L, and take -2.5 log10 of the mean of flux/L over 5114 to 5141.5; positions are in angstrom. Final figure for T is 0.26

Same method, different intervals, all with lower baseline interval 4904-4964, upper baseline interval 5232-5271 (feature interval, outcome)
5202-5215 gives 0.406 mag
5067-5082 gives 0.291 mag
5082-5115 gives 0.290 mag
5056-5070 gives 0.235 mag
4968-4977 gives 0.077 mag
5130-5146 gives 0.257 mag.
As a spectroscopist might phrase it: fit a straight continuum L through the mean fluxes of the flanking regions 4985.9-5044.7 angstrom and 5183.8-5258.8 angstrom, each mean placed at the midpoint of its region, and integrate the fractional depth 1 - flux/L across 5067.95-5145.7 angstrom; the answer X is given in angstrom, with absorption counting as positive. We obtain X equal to 9.2 angstrom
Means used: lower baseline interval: 1.77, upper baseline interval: 2.1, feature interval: 1.69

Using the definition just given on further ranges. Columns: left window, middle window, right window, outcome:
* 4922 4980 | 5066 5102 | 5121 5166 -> 2.5 angstrom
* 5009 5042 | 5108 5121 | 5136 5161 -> 0.2 angstrom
